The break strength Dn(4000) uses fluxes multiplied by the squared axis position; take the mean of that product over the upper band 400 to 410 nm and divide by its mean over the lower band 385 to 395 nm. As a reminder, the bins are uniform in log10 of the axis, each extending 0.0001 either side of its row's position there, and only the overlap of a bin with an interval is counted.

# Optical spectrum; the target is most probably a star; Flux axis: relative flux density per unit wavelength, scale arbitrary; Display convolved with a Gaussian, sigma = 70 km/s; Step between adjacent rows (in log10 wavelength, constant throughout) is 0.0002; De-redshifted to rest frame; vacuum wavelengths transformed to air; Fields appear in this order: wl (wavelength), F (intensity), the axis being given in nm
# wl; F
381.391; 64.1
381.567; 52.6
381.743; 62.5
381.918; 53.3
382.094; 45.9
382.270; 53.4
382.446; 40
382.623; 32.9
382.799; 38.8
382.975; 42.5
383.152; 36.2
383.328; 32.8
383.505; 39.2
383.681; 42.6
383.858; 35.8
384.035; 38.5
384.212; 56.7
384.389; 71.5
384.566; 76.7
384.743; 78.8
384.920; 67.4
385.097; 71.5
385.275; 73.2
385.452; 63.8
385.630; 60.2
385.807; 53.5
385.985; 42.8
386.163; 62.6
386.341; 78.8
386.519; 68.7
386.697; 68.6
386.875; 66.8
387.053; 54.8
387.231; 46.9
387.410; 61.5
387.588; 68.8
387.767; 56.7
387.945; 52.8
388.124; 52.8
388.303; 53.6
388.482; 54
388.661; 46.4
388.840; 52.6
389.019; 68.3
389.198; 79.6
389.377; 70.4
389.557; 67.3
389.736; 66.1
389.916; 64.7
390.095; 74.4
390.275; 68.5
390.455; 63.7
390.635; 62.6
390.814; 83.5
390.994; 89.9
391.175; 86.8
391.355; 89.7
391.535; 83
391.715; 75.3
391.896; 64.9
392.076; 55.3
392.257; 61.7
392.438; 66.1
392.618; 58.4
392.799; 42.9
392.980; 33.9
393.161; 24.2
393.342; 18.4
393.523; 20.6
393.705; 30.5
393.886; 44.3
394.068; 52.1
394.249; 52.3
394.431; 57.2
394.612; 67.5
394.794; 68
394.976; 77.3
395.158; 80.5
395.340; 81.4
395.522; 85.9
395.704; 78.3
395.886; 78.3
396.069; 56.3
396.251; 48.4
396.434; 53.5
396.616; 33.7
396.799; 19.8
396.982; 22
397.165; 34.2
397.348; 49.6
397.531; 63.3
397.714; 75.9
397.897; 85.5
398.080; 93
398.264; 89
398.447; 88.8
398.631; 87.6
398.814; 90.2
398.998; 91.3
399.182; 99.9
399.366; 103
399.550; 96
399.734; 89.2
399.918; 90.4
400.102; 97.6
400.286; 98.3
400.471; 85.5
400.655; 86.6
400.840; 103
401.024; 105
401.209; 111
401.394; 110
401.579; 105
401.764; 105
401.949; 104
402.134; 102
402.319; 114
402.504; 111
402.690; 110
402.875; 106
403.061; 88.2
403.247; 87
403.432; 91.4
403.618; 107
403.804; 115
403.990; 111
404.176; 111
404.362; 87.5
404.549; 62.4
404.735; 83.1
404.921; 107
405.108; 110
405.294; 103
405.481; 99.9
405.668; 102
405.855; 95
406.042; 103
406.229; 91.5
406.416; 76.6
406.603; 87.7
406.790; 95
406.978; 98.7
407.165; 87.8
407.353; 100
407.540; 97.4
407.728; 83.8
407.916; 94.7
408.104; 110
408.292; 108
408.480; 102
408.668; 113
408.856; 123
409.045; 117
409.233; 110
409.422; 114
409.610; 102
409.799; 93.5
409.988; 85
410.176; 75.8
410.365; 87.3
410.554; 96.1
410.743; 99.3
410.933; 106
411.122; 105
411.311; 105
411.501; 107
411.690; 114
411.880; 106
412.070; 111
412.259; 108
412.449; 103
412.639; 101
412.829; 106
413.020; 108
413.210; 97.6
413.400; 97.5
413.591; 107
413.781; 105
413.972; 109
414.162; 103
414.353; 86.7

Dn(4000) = 1.79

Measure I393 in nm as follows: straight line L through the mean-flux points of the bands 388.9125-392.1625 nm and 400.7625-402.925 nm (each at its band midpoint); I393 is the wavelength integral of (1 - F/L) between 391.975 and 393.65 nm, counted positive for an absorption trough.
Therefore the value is 0.78 nm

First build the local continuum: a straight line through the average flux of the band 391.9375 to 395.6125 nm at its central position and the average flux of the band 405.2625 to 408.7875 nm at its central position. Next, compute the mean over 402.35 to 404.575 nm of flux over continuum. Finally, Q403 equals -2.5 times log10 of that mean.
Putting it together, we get -0.173 mag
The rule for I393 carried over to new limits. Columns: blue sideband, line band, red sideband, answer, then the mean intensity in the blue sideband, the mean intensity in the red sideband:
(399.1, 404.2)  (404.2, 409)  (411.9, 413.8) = 0.26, 101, 104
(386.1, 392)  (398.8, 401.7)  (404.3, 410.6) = -0.43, 66.8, 97.2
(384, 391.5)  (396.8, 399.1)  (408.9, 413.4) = 0.32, 65.5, 103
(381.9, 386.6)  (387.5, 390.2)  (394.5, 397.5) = -0.30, 54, 58.5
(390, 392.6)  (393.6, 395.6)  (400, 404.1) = 0.47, 72.8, 102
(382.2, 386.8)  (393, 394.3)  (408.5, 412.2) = 0.69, 55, 104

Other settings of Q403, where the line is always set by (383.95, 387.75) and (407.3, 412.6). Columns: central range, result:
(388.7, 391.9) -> -0.030 mag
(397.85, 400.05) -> -0.091 mag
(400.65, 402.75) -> -0.189 mag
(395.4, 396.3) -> 0.126 mag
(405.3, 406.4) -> -0.012 mag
